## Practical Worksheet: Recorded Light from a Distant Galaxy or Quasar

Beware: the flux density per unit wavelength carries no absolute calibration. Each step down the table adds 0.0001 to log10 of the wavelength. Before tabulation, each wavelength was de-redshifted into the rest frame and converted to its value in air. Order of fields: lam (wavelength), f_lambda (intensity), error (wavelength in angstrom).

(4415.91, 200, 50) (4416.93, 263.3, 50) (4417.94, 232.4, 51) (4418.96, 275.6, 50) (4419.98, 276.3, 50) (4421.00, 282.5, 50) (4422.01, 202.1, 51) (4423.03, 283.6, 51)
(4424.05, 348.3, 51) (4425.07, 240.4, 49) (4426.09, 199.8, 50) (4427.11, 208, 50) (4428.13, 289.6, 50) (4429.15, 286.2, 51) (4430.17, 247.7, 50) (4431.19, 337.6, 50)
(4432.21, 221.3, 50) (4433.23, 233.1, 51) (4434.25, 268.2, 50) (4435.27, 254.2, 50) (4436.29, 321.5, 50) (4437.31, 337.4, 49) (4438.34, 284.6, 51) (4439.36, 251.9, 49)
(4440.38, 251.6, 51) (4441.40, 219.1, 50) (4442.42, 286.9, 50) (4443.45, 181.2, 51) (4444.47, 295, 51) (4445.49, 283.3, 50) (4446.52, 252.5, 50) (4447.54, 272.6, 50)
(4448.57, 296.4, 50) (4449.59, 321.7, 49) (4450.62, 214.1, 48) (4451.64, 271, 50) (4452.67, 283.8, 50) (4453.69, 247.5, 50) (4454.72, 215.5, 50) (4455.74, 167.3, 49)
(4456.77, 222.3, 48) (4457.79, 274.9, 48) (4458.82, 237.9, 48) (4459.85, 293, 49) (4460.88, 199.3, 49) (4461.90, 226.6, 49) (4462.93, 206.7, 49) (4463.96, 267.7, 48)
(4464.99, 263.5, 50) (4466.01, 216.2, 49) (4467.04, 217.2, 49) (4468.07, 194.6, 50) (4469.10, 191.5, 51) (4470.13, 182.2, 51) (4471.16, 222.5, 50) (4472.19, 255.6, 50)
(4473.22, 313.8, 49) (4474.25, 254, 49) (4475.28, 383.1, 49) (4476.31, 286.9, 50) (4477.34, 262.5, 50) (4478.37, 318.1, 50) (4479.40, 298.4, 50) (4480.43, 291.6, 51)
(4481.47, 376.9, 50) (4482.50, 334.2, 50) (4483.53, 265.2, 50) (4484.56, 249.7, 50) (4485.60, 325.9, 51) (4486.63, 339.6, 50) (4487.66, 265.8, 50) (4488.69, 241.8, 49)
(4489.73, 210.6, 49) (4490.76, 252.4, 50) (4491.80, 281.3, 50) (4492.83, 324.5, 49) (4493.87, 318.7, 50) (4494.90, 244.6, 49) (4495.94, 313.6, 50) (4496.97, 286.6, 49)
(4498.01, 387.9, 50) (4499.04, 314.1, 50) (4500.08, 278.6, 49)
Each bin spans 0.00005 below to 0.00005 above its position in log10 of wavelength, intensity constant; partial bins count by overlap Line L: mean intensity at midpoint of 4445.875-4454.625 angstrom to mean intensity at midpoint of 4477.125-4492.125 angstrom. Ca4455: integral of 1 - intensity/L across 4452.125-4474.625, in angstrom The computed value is 3.35 angstrom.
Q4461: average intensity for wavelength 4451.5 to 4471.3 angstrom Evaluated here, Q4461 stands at 229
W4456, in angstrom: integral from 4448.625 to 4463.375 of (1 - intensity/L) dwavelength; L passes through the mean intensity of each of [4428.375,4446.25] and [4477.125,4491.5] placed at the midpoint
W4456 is 1.8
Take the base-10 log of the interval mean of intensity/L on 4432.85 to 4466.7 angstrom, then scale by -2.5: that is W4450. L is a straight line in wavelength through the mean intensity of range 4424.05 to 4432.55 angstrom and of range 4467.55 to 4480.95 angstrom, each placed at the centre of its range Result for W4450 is 0.03 mag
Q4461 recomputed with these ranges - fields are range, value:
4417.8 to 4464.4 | 258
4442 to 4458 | 255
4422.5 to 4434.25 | 263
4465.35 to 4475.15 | 234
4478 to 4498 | 294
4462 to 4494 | 270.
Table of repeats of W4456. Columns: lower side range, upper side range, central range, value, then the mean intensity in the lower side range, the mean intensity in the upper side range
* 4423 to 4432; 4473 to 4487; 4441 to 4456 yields 1.5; 269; 307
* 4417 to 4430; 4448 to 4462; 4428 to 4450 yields -1.5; 260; 249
